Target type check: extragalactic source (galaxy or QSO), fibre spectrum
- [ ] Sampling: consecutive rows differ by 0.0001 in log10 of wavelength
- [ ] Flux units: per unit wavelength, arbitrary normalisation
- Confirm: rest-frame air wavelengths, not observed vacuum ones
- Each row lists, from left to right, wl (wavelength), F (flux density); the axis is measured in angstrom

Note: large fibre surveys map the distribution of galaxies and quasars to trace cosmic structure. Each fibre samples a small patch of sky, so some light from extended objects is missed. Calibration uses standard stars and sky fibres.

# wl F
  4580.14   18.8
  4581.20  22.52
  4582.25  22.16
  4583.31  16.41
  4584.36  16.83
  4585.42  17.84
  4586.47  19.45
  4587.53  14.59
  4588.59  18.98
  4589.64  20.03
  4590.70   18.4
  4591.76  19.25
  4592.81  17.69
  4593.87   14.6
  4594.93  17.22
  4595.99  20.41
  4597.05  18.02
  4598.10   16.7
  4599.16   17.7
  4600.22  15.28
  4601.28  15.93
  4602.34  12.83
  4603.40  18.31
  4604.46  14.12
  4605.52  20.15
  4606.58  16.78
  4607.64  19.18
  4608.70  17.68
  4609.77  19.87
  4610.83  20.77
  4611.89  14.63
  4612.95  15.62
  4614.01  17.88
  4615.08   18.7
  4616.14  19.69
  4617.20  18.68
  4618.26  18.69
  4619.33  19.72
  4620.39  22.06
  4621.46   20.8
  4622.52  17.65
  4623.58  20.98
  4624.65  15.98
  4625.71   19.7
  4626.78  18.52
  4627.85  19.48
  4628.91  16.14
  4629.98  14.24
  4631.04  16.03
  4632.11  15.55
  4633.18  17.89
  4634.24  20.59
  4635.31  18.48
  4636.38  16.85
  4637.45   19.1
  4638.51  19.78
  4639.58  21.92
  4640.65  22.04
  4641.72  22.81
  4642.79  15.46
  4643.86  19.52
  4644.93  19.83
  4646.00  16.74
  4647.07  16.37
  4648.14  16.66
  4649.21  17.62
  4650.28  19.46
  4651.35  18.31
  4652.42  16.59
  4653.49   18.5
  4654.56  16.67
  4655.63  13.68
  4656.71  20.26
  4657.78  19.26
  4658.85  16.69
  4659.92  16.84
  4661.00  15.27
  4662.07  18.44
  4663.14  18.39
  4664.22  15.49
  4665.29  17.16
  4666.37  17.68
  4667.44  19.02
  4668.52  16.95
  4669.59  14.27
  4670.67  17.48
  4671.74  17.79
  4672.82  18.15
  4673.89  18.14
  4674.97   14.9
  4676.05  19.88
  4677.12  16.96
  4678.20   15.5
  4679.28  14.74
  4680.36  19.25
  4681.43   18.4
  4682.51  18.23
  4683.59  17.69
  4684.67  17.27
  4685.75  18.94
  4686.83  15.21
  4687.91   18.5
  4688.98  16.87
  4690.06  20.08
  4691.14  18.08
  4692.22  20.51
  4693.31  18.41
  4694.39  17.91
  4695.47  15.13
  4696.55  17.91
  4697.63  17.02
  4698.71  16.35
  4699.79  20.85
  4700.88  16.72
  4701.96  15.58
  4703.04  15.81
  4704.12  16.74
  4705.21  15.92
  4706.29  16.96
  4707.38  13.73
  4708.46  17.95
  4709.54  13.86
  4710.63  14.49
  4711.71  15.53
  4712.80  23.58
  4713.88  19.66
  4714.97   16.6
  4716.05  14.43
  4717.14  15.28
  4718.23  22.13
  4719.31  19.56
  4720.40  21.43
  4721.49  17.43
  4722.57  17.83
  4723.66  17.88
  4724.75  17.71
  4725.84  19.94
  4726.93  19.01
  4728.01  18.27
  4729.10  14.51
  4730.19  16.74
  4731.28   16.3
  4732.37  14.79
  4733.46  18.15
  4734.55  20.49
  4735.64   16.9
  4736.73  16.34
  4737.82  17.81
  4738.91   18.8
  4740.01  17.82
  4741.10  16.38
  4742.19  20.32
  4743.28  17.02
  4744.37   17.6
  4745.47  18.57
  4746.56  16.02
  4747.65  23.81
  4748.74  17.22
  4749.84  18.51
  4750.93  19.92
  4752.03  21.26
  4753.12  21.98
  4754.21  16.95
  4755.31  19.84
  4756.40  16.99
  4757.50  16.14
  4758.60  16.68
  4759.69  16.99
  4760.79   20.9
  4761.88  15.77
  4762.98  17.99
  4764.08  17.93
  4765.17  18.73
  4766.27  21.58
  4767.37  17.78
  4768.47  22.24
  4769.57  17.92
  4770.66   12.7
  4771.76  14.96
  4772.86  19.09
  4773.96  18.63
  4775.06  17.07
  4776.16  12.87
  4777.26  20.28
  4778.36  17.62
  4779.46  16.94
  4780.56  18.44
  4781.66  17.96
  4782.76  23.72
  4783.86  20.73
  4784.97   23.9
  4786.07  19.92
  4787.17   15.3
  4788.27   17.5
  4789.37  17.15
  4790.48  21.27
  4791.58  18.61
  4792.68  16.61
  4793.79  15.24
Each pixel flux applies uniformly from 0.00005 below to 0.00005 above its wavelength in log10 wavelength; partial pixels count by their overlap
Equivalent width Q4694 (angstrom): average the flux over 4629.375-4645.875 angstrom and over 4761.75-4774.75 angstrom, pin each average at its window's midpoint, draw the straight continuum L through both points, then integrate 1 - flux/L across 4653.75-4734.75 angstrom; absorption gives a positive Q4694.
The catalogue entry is 4.1 angstrom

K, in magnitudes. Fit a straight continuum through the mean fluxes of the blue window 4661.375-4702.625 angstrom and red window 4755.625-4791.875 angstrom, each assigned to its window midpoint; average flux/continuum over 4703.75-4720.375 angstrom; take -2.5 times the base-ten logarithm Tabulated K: 0.033 mag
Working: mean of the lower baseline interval 17.5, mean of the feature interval 17.2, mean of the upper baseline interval 18.3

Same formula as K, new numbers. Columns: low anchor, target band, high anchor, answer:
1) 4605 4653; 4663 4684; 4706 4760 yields 0.058 mag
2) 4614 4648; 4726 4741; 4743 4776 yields 0.055 mag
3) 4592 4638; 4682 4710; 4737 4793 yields 0.055 mag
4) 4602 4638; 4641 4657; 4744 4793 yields 0.015 mag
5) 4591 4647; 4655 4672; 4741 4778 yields 0.062 mag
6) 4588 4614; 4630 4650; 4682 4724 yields -0.054 mag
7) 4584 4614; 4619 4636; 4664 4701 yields -0.050 mag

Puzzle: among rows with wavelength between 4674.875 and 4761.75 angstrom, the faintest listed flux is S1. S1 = 13.73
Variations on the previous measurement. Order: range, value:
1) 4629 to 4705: 13.68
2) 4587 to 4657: 12.83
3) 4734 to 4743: 16.34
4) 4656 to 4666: 15.27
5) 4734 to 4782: 12.7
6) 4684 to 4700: 15.13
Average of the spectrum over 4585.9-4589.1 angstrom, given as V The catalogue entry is 17.7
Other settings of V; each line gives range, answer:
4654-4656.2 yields 15.2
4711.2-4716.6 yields 18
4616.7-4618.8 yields 18.7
